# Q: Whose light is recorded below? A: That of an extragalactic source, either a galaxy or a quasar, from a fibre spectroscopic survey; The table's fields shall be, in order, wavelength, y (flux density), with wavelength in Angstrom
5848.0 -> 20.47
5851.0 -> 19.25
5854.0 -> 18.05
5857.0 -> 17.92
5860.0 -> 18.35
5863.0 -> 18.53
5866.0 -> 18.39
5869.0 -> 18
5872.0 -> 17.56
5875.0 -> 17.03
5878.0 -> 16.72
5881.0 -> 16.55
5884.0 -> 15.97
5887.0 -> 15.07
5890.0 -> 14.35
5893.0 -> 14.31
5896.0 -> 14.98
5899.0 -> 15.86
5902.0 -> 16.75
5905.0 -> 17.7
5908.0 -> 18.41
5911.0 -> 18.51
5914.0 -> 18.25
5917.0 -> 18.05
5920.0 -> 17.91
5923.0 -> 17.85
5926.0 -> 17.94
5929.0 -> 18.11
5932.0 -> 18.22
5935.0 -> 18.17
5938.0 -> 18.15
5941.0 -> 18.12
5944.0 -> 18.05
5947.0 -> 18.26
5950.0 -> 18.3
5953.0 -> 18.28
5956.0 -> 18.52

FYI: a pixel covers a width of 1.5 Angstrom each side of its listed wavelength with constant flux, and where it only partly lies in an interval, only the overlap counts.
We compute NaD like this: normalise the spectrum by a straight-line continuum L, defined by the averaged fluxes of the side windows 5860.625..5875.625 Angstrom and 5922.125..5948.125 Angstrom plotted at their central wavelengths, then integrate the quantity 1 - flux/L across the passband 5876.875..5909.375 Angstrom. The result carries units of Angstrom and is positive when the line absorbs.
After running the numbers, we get 3.57 Angstrom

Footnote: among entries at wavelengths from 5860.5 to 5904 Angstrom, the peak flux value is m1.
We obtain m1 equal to 18.53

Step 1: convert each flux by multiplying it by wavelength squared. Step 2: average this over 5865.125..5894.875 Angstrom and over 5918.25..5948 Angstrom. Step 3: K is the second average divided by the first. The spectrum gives 1.13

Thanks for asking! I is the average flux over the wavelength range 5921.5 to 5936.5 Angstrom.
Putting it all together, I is 18.1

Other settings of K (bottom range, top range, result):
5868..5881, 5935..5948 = 1.08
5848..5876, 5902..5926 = 1.00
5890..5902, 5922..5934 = 1.20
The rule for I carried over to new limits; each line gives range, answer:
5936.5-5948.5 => 18.1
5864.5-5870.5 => 18.2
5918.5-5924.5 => 17.9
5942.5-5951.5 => 18.2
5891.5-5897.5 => 14.6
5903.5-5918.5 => 18.2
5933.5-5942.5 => 18.1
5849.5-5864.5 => 18.4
